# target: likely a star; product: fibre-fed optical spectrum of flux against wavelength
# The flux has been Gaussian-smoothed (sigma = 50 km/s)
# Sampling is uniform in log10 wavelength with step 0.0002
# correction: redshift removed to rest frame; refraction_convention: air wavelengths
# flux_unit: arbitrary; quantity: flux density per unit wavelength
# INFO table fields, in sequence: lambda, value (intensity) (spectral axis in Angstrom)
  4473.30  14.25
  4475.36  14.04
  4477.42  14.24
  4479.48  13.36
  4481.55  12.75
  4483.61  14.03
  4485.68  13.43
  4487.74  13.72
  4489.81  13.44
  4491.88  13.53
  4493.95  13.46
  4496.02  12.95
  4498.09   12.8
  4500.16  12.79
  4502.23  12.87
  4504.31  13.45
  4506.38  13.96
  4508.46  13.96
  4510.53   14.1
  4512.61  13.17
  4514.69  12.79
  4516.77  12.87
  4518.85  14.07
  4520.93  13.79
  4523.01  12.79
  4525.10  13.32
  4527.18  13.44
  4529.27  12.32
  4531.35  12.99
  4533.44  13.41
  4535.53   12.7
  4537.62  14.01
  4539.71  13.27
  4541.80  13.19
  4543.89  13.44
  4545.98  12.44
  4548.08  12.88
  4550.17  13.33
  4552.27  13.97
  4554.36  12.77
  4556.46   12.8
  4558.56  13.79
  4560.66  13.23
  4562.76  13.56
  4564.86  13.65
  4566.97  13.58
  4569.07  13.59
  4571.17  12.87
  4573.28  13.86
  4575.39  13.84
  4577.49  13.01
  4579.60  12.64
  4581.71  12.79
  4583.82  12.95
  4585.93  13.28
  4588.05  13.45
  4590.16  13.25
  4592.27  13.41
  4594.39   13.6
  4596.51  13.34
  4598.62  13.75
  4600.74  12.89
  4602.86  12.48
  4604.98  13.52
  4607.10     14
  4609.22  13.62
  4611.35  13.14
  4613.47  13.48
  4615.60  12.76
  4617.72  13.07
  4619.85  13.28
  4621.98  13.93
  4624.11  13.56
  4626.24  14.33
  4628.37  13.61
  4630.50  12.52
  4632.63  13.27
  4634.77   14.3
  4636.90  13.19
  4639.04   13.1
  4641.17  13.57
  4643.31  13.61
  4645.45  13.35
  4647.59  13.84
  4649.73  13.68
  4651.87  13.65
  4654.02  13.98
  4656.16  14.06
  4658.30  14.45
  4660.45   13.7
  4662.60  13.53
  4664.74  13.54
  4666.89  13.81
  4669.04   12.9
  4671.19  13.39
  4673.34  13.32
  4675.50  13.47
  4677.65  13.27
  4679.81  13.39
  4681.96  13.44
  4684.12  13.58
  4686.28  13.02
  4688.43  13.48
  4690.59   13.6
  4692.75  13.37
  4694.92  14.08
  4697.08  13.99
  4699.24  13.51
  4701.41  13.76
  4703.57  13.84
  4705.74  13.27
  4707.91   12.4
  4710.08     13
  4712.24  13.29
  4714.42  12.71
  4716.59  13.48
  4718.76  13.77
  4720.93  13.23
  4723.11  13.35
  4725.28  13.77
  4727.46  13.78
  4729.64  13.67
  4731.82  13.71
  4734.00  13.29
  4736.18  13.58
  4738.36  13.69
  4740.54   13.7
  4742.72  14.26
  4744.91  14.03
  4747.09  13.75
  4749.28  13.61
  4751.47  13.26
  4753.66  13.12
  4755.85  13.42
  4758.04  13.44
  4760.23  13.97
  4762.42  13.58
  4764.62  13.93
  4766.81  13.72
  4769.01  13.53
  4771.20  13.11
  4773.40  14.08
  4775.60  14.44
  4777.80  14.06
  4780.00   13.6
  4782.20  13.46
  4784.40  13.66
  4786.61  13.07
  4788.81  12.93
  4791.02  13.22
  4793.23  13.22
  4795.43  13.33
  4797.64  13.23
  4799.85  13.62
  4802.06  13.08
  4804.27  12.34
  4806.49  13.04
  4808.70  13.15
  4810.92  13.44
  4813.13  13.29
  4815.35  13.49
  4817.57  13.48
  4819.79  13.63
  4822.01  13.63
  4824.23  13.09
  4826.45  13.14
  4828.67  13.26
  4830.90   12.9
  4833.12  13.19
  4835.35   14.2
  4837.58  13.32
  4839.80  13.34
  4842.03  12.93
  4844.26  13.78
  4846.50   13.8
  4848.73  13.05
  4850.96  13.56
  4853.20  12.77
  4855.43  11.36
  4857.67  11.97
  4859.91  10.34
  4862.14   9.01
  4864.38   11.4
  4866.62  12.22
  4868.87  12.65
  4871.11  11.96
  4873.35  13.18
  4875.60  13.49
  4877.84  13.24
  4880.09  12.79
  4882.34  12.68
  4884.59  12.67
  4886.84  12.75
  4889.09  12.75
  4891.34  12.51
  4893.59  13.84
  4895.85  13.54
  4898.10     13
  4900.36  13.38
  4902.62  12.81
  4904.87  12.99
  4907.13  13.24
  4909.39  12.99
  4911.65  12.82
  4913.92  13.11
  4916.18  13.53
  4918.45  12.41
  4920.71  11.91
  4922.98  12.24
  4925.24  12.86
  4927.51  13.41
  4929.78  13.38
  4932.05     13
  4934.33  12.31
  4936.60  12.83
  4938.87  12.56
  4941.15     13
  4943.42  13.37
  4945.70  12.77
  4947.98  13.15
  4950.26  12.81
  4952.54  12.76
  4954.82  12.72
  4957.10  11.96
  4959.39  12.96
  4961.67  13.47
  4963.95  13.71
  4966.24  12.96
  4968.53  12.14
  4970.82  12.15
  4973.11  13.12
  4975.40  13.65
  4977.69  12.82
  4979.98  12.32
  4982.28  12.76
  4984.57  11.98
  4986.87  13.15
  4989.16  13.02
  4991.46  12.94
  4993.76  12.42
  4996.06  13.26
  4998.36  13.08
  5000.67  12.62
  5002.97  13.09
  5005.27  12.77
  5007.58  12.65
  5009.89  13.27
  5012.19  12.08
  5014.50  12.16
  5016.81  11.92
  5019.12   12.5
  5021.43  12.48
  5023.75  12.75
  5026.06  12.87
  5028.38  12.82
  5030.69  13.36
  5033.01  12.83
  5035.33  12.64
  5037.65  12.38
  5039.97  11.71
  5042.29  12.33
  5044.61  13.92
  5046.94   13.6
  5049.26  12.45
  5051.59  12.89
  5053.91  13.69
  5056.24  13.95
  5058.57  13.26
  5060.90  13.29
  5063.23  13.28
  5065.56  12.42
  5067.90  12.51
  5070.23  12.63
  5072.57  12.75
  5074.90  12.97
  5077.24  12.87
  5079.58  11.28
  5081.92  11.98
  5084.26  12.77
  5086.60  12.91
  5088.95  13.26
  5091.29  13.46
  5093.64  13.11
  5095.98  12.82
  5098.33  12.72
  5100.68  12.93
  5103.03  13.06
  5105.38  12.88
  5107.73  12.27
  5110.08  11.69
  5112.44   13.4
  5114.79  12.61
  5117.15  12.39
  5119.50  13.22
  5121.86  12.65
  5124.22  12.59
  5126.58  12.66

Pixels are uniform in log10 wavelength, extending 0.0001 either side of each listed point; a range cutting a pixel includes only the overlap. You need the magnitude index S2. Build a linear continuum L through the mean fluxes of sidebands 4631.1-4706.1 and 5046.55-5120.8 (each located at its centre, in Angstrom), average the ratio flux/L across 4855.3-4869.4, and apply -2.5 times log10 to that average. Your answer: 0.18 mag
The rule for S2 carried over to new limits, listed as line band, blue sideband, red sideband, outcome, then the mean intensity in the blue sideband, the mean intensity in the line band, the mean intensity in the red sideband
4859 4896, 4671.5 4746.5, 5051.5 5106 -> 0.07 mag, 13.5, 12.4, 12.9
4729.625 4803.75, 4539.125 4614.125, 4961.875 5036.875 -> -0.04 mag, 13.3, 13.6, 12.8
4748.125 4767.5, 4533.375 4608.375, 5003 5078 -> -0.04 mag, 13.3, 13.6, 12.8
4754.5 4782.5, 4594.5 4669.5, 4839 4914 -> -0.05 mag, 13.5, 13.7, 12.7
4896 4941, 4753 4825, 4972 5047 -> 0.01 mag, 13.4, 12.9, 12.8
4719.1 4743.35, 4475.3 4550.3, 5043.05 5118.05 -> -0.04 mag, 13.3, 13.6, 12.9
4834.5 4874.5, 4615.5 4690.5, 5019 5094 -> 0.06 mag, 13.5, 12.5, 12.8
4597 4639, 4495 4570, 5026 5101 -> -0.02 mag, 13.3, 13.4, 12.9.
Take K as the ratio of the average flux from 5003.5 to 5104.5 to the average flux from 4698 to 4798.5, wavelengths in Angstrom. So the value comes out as 0.95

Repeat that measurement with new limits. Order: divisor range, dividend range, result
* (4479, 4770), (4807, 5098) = 0.96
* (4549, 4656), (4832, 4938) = 0.95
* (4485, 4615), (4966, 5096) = 0.96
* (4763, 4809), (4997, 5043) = 0.94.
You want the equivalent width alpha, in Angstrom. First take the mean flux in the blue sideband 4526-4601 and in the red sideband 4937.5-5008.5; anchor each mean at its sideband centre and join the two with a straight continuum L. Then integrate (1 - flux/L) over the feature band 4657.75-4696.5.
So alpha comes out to -1.1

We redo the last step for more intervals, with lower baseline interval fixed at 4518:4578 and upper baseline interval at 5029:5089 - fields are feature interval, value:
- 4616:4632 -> -0.2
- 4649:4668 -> -0.9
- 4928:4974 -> 0.3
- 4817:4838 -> -0.5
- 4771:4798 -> -0.9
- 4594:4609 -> -0.1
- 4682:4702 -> -0.6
